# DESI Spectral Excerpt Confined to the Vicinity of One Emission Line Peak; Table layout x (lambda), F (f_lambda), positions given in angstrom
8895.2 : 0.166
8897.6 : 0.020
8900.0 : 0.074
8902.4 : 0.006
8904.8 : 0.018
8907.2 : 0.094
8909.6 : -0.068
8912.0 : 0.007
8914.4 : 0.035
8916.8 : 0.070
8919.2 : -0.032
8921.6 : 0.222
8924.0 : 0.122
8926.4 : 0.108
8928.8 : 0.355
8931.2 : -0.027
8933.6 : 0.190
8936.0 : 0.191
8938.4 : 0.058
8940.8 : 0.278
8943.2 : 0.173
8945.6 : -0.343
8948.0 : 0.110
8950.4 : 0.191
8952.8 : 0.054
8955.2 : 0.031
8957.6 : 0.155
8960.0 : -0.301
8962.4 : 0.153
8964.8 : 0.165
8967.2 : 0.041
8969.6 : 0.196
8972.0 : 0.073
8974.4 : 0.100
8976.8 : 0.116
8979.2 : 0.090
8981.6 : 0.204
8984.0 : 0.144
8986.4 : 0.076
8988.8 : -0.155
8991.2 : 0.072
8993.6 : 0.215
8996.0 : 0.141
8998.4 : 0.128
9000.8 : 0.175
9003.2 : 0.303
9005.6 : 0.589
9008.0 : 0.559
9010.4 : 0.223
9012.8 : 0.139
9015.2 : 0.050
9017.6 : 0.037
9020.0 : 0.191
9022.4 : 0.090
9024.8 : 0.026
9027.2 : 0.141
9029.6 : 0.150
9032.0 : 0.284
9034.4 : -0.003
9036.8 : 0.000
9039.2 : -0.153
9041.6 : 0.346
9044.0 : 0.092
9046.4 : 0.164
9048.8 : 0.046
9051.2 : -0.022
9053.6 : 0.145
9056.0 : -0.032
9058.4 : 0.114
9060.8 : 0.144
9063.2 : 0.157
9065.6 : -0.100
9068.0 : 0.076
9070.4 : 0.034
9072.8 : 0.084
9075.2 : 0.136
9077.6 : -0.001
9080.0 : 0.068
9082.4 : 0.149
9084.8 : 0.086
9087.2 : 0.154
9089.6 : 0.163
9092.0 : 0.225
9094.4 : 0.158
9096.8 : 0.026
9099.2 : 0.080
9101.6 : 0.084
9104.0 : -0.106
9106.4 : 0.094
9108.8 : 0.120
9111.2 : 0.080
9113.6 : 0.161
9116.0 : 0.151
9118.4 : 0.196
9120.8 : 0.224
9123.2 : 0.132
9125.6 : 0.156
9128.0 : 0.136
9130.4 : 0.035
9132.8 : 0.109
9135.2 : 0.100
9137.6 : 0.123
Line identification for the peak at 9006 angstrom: Hbeta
